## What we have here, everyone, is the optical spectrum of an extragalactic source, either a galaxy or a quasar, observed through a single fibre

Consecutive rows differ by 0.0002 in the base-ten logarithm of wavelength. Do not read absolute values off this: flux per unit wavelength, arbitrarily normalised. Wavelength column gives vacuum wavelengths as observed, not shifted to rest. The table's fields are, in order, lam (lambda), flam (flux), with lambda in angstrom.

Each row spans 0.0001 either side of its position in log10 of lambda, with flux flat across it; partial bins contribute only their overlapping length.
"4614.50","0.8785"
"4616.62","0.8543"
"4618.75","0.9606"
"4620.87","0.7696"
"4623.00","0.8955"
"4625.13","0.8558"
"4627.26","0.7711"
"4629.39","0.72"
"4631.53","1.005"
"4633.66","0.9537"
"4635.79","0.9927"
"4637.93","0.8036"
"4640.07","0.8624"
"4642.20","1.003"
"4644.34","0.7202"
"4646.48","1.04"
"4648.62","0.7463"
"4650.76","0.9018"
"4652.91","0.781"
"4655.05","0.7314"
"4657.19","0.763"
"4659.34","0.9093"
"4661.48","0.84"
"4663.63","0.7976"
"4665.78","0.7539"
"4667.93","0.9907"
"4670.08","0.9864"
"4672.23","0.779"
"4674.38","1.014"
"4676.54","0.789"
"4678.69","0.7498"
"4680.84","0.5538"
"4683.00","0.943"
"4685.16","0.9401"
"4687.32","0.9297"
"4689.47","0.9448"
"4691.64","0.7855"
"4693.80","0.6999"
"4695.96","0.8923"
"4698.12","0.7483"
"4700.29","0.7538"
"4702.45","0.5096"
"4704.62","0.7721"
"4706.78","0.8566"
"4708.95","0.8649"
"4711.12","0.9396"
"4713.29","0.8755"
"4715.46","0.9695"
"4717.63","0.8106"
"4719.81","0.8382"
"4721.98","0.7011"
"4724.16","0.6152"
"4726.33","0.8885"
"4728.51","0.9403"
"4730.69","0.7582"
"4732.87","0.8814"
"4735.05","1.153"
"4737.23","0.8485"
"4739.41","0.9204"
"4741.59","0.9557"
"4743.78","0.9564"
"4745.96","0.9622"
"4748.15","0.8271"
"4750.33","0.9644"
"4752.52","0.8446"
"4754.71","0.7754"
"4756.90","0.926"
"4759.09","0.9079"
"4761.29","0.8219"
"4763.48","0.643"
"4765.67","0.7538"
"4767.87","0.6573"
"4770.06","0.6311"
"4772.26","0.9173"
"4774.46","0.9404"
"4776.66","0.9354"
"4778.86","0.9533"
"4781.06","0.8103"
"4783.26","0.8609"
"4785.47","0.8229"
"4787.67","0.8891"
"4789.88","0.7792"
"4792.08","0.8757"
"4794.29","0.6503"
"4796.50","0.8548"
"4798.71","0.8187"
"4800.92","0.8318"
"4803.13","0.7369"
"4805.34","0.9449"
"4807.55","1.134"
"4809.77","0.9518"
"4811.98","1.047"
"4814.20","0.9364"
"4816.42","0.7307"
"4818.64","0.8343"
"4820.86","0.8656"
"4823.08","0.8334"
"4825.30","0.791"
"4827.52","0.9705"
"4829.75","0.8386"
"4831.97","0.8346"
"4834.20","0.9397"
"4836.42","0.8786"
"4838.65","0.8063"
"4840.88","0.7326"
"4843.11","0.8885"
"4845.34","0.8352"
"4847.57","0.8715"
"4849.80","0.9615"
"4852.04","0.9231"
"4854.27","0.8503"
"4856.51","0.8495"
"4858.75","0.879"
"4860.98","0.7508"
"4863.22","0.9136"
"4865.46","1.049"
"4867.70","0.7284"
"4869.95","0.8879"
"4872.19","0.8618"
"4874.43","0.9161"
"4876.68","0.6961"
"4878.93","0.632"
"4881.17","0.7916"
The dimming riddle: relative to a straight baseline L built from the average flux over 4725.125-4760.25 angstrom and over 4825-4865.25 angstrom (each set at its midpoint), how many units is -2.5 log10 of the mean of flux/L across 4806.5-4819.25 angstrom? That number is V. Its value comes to -0.07 mag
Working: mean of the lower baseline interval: 0.906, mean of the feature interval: 0.942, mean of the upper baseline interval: 0.868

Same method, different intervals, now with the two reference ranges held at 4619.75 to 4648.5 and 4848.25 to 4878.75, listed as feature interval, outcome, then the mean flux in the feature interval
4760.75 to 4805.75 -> 0.06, 0.814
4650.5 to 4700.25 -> 0.05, 0.833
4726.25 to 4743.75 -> -0.07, 0.922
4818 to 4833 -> 0.01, 0.853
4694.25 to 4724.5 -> 0.09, 0.799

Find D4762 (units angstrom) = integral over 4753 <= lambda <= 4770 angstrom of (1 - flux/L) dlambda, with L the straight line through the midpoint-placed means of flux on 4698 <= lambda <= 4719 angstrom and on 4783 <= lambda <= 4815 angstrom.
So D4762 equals 1.5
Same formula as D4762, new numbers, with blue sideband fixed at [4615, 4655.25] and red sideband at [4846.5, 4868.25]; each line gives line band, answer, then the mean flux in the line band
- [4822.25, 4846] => 0.8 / 0.85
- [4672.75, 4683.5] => 0.8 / 0.801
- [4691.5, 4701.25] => 1.1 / 0.775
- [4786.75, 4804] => 1.4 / 0.805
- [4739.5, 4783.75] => 1.0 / 0.854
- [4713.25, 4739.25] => 0.4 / 0.858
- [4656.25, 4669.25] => 0.3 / 0.846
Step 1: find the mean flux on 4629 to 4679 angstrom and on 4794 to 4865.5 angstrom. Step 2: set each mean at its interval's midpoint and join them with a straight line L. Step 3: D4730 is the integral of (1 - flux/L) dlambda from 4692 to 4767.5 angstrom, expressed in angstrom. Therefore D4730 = 2.45 angstrom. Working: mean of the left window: 0.863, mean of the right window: 0.871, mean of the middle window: 0.838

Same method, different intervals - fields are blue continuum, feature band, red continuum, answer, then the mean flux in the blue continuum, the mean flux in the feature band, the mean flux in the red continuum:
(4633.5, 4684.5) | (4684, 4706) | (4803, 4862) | 1.44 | 0.849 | 0.799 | 0.877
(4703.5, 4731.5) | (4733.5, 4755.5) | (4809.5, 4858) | -2.10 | 0.833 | 0.922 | 0.87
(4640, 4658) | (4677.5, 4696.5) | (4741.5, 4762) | 0.76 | 0.839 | 0.825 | 0.892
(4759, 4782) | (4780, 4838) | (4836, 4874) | -1.96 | 0.812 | 0.864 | 0.864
